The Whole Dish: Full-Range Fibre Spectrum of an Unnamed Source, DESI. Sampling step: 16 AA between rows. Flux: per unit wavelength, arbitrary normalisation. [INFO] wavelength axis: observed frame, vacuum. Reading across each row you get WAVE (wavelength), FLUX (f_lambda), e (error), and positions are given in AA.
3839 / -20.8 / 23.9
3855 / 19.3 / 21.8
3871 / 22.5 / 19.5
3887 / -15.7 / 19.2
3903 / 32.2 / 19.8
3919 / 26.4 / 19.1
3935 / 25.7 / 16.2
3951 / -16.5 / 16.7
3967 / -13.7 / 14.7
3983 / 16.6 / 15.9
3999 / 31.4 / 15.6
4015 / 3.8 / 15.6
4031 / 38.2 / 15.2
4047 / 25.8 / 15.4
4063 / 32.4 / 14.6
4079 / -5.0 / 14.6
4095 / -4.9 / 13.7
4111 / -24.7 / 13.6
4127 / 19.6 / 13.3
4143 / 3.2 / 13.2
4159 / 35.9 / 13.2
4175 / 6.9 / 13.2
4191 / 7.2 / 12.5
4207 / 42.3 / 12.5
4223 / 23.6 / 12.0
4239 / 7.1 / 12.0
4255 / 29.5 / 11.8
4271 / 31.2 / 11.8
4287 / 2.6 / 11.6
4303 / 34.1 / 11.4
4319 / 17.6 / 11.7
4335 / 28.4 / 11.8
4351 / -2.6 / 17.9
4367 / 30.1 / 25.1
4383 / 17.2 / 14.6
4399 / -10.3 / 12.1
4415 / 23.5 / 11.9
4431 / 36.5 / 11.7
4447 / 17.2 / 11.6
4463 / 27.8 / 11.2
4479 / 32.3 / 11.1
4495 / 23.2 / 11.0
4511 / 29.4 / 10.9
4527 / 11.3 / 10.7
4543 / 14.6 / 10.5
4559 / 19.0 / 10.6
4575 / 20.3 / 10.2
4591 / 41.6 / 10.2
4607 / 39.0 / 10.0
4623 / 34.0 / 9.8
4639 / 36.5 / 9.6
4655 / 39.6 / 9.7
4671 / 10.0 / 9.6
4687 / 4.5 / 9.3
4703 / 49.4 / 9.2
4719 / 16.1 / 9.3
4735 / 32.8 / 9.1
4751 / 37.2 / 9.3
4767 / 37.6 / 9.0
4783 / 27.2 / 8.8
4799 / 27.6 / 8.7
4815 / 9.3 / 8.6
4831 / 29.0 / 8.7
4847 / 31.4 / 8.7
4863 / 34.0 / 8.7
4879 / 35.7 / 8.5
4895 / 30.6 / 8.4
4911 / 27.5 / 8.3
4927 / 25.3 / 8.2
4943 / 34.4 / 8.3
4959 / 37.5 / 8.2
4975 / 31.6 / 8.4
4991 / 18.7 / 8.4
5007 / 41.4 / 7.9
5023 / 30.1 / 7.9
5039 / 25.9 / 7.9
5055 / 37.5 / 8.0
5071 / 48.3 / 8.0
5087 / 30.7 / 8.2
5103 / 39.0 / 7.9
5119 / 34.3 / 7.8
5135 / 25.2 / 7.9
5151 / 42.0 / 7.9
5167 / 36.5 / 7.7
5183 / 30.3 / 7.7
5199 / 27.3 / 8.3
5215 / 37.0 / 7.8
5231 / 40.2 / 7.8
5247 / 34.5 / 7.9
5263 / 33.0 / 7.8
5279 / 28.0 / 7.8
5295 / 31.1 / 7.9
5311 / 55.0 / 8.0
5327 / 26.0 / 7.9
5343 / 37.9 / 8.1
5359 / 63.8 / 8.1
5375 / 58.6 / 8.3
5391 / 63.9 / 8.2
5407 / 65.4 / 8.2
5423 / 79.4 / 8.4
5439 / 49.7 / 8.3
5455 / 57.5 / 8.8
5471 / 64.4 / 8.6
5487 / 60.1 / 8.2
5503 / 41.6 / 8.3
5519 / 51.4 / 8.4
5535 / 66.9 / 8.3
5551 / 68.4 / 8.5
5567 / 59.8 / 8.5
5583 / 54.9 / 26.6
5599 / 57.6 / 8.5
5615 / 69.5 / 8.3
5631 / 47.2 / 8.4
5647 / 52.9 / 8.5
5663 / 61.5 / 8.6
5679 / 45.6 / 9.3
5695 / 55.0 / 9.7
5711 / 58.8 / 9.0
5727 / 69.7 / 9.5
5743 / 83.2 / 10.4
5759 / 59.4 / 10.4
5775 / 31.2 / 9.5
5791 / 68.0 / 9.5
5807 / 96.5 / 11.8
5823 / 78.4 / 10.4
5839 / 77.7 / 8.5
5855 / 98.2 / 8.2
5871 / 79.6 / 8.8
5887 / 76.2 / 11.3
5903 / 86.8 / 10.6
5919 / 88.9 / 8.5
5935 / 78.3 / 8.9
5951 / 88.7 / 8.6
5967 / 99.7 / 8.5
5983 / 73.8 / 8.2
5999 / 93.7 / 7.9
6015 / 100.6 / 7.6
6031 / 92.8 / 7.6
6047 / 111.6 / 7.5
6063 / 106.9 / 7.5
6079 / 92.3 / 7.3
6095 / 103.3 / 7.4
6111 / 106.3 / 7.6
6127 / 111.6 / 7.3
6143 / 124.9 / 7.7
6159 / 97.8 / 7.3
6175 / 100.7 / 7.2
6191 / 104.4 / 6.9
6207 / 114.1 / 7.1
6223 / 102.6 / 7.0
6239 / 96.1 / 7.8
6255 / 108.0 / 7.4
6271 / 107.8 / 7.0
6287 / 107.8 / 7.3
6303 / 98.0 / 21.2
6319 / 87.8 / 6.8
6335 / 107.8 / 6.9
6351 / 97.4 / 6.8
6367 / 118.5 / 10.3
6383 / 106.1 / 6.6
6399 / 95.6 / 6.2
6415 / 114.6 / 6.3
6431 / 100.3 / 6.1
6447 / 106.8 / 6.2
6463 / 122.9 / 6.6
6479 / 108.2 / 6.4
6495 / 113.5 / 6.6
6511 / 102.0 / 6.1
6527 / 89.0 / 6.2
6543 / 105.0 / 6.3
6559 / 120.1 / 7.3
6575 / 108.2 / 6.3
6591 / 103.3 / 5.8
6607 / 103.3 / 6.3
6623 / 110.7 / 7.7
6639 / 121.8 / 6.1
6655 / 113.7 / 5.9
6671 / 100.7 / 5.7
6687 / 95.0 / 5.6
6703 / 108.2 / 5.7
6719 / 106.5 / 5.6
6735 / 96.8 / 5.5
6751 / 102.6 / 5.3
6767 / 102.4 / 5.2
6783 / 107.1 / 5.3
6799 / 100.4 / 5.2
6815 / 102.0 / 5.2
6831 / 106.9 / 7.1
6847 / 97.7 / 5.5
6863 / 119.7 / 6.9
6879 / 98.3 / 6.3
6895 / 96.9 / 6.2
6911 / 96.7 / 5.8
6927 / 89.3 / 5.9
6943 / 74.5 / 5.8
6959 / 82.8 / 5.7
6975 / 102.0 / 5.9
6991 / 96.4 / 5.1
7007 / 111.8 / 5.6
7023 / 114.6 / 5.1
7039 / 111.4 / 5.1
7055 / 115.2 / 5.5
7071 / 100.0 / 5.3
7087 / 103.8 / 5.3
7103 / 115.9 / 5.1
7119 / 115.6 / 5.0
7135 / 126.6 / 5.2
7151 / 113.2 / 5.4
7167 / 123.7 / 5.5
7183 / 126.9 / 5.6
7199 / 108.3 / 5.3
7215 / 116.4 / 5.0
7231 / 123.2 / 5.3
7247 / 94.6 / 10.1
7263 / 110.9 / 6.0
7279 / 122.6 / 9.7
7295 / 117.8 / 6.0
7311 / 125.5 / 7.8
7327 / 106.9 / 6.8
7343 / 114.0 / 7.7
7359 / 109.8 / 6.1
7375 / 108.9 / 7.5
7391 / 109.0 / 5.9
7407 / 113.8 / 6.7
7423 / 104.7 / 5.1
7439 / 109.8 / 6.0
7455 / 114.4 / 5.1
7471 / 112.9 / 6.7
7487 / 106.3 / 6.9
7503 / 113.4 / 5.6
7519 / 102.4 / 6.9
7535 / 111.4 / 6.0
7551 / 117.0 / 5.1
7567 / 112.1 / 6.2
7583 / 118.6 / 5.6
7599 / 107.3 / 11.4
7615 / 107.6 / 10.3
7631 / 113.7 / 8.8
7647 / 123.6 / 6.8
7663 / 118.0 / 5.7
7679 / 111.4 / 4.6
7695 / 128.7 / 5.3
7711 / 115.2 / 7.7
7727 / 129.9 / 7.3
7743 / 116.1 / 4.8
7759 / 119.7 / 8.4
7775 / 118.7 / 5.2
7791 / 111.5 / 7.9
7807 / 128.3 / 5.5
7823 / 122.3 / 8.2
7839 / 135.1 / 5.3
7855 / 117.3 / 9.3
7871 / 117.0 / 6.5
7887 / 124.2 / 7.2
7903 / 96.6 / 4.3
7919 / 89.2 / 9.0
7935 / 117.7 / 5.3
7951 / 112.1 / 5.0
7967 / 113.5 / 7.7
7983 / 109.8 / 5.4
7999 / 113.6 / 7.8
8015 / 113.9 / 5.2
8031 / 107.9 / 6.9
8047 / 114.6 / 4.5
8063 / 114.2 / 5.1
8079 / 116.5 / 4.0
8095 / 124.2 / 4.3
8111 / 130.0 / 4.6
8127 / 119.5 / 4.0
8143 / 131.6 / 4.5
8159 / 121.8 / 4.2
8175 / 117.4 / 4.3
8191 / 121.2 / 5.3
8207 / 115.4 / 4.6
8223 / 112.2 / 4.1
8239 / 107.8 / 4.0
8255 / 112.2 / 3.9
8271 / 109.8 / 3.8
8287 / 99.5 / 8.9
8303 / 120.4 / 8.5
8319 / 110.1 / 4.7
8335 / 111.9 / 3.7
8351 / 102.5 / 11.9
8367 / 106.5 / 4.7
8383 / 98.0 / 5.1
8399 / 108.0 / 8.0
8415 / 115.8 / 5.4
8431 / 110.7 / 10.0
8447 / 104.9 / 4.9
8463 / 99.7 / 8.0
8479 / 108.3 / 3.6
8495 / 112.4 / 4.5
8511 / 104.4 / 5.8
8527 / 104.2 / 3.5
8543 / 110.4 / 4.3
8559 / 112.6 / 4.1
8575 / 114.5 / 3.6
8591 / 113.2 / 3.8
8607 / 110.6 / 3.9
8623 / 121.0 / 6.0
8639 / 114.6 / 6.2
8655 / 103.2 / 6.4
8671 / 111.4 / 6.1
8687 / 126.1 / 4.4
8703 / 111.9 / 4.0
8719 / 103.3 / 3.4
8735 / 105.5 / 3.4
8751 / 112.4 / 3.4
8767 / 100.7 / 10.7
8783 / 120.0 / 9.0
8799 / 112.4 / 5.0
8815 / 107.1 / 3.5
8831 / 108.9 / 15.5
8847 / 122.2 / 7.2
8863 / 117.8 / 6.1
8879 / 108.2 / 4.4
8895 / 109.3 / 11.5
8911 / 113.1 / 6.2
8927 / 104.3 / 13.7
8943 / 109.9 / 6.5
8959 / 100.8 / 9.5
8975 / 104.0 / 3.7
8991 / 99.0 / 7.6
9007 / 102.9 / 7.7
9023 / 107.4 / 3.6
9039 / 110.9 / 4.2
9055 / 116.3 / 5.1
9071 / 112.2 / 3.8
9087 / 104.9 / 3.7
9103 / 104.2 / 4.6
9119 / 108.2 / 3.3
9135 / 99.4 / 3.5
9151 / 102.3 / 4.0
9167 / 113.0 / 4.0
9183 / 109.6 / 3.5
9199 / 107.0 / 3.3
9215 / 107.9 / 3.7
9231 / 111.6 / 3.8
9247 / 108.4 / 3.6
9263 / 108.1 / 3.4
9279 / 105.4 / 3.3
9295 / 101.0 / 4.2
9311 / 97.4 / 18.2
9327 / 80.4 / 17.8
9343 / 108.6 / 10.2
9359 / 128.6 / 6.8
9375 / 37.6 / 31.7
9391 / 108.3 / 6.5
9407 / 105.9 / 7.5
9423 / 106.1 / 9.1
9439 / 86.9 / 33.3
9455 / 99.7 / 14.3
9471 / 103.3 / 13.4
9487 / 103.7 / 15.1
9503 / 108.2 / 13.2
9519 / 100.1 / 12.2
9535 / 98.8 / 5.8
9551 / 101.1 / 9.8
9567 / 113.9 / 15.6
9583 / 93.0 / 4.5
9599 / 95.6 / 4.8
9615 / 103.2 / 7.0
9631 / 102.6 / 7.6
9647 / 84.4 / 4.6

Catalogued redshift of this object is 0.34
